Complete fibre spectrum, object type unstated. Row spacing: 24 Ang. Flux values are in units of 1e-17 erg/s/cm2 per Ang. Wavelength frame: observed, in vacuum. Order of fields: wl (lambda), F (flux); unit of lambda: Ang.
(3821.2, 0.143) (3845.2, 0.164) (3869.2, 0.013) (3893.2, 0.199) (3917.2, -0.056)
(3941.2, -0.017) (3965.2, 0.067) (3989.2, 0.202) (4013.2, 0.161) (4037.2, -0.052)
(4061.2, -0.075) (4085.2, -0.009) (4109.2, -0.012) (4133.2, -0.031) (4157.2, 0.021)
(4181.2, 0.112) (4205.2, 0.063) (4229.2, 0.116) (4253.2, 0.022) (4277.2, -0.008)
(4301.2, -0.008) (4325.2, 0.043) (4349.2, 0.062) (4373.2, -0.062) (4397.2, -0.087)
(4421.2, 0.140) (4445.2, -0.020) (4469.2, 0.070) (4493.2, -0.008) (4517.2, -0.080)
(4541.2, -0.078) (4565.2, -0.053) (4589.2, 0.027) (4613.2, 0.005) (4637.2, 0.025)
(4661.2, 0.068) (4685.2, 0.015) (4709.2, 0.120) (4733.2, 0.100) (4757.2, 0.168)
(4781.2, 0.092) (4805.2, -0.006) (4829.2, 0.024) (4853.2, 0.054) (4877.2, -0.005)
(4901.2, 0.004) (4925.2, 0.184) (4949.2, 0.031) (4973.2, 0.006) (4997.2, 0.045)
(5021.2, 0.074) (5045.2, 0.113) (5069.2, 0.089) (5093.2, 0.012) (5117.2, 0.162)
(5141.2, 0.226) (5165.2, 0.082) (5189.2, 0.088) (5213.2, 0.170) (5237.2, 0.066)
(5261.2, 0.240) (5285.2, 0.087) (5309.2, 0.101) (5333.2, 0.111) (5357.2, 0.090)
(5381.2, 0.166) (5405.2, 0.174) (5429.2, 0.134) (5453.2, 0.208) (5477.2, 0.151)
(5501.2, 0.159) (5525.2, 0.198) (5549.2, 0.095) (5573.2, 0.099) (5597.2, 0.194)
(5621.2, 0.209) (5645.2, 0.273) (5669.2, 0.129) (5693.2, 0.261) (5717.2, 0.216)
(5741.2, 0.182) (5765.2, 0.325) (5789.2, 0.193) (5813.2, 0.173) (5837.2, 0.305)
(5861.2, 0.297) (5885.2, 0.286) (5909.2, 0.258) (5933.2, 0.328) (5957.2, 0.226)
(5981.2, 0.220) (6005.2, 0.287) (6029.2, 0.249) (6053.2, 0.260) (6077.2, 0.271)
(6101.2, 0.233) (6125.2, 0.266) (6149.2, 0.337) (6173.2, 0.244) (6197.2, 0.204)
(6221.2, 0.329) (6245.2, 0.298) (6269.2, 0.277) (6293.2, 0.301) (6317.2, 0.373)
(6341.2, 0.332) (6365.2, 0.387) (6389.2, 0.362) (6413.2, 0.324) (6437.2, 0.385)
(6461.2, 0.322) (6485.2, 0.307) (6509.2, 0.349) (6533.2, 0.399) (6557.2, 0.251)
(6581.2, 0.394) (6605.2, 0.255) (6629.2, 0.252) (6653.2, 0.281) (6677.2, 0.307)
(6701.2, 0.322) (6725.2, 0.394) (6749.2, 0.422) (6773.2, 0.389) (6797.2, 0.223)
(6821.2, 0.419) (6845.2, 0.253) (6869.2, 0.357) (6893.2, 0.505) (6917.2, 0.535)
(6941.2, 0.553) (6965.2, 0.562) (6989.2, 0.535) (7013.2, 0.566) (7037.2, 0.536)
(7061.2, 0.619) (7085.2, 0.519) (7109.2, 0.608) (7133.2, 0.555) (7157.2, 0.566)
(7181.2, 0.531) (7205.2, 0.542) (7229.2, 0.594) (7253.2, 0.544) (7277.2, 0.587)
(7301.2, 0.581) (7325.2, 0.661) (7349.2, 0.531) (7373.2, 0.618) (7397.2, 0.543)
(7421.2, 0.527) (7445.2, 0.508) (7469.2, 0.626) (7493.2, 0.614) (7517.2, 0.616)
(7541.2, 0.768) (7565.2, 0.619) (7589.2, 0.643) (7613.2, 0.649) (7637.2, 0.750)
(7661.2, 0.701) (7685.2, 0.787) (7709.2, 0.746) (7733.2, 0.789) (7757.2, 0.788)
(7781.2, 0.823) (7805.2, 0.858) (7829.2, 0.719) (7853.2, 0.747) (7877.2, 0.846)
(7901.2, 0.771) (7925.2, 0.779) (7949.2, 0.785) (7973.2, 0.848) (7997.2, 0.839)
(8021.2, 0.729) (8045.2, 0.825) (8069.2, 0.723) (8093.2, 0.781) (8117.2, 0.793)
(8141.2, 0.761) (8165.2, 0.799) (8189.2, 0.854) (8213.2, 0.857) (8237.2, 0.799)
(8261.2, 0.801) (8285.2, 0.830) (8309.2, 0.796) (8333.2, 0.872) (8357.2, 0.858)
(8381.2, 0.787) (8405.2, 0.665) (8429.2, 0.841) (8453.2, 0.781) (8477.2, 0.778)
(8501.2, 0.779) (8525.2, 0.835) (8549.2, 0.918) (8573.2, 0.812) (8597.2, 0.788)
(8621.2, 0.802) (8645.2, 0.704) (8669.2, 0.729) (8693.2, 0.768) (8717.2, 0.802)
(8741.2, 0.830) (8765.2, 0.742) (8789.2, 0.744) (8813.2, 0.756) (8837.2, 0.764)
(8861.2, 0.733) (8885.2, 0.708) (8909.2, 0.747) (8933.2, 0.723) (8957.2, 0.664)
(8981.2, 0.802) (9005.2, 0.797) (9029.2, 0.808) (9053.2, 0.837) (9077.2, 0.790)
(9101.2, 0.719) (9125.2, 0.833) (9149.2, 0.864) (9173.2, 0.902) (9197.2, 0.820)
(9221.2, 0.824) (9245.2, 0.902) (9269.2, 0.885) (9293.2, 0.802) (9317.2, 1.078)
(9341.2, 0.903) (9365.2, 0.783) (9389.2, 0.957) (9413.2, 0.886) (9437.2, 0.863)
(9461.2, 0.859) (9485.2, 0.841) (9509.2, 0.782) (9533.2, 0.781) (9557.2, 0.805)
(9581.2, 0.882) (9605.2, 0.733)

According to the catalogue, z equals 0.727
